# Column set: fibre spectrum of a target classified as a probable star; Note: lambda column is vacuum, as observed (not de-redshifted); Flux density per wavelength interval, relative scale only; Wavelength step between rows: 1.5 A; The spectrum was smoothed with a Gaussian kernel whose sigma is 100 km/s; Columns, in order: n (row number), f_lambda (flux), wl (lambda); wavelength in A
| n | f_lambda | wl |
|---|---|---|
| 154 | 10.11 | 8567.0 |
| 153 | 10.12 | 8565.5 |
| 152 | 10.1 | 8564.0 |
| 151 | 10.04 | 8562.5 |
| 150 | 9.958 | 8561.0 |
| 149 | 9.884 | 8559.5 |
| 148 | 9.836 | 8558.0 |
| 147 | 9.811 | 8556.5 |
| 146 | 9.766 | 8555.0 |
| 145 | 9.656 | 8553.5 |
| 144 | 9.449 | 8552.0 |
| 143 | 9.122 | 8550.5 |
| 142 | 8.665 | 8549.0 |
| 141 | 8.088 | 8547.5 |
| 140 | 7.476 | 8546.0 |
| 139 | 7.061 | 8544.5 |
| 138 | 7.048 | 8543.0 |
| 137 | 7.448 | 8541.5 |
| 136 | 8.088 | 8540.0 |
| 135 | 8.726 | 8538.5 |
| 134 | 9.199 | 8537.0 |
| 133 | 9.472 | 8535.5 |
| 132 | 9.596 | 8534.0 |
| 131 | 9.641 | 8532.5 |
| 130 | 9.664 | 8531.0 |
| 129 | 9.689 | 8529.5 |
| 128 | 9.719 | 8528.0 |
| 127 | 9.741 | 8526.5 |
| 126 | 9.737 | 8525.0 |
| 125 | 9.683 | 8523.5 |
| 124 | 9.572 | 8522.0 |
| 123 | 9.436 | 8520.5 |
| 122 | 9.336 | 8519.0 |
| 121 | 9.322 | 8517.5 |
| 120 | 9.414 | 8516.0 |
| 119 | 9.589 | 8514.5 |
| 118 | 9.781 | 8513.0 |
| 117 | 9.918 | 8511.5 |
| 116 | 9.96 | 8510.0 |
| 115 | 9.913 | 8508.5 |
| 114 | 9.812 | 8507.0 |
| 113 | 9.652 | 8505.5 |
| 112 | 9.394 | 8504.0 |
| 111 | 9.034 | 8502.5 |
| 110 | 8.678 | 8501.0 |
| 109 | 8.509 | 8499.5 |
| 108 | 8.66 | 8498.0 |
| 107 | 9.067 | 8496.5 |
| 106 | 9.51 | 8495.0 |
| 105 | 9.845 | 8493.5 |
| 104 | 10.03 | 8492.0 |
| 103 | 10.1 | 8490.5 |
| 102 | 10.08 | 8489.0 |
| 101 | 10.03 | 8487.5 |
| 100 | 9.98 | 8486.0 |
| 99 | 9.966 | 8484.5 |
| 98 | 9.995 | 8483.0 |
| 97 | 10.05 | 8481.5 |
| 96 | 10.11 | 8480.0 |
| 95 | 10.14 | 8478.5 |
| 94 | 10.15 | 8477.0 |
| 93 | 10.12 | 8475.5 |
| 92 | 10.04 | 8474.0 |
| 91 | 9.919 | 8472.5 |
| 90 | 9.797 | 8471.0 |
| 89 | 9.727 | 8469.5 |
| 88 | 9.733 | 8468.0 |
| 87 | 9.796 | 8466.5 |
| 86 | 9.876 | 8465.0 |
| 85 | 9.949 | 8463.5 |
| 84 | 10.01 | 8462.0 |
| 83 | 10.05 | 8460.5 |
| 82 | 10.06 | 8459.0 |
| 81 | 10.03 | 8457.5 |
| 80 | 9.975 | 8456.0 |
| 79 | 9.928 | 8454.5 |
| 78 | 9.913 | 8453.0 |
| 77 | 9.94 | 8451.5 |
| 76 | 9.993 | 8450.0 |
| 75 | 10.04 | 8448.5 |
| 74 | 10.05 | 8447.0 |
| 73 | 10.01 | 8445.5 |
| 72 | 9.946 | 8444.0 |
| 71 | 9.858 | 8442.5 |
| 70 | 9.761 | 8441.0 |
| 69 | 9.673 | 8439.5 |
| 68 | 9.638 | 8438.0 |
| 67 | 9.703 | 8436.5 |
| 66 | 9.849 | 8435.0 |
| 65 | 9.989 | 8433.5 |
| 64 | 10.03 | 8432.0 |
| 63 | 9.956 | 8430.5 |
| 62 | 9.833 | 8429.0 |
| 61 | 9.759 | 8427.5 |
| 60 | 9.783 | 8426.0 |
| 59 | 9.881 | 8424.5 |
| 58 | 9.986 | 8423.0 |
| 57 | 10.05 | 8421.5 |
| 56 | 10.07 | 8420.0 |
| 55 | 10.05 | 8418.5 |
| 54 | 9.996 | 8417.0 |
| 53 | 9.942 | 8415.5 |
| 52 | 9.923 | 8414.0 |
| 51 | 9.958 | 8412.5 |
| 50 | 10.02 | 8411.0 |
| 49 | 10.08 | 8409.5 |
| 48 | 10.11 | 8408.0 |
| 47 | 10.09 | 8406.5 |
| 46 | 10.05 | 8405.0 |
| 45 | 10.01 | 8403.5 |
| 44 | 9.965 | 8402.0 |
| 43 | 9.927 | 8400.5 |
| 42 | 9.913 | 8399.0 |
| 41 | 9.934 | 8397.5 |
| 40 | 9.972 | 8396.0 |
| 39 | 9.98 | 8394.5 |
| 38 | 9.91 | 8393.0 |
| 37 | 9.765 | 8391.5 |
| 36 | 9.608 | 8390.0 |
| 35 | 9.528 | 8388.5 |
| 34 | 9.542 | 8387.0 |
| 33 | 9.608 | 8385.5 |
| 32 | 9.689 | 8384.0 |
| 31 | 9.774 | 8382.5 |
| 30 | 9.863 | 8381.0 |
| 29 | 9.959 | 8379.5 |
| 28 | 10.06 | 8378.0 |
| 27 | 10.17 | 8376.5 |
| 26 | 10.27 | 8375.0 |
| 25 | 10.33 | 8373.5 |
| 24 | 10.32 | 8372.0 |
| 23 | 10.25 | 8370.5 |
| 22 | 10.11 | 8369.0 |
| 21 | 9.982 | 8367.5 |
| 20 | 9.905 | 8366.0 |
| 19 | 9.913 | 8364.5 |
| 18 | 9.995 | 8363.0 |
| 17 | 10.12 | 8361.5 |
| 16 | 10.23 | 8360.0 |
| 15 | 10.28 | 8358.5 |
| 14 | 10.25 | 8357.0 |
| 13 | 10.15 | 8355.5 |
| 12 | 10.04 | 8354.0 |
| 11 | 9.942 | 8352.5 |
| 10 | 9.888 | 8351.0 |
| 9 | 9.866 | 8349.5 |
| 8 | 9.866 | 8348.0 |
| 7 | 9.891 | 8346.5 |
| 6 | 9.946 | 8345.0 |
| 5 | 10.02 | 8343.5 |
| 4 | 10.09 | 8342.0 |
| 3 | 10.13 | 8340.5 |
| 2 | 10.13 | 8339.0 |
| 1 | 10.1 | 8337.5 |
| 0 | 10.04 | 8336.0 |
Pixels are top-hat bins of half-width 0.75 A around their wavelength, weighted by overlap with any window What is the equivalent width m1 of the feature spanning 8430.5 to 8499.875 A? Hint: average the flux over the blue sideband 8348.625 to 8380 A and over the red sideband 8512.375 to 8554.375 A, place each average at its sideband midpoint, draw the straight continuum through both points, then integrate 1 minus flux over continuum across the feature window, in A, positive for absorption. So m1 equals -2.9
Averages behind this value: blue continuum 10.1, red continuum 9.05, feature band 9.87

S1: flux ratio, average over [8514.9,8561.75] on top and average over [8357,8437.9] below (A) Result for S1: 0.92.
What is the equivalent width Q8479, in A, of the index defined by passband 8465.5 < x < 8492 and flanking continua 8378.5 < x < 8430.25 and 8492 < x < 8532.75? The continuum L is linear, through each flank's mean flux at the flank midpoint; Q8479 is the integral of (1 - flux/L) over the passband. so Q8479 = -1.0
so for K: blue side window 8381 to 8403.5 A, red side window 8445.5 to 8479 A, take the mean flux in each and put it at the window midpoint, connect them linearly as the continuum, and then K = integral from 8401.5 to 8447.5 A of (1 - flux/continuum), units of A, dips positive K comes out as -0.27 A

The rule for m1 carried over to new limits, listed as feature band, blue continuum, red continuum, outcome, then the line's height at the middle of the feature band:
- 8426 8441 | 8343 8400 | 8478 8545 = -0.1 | 9.72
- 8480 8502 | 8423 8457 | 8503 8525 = 0.2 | 9.71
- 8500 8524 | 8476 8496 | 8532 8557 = -0.3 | 9.42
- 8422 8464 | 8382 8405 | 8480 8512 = -0.8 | 9.73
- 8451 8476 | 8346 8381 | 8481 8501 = -0.5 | 9.73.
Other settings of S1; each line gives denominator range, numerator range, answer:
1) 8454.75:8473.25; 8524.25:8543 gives 0.92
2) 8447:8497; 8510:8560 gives 0.92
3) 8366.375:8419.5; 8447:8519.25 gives 0.98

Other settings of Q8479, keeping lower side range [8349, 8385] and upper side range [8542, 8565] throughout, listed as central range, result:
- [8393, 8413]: -0.28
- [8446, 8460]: -0.58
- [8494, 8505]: 0.39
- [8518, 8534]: -0.72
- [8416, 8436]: -0.41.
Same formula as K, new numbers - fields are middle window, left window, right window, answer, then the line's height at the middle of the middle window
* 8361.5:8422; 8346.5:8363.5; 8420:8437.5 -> 0.0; 9.97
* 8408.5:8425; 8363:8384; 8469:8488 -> 0.1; 10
